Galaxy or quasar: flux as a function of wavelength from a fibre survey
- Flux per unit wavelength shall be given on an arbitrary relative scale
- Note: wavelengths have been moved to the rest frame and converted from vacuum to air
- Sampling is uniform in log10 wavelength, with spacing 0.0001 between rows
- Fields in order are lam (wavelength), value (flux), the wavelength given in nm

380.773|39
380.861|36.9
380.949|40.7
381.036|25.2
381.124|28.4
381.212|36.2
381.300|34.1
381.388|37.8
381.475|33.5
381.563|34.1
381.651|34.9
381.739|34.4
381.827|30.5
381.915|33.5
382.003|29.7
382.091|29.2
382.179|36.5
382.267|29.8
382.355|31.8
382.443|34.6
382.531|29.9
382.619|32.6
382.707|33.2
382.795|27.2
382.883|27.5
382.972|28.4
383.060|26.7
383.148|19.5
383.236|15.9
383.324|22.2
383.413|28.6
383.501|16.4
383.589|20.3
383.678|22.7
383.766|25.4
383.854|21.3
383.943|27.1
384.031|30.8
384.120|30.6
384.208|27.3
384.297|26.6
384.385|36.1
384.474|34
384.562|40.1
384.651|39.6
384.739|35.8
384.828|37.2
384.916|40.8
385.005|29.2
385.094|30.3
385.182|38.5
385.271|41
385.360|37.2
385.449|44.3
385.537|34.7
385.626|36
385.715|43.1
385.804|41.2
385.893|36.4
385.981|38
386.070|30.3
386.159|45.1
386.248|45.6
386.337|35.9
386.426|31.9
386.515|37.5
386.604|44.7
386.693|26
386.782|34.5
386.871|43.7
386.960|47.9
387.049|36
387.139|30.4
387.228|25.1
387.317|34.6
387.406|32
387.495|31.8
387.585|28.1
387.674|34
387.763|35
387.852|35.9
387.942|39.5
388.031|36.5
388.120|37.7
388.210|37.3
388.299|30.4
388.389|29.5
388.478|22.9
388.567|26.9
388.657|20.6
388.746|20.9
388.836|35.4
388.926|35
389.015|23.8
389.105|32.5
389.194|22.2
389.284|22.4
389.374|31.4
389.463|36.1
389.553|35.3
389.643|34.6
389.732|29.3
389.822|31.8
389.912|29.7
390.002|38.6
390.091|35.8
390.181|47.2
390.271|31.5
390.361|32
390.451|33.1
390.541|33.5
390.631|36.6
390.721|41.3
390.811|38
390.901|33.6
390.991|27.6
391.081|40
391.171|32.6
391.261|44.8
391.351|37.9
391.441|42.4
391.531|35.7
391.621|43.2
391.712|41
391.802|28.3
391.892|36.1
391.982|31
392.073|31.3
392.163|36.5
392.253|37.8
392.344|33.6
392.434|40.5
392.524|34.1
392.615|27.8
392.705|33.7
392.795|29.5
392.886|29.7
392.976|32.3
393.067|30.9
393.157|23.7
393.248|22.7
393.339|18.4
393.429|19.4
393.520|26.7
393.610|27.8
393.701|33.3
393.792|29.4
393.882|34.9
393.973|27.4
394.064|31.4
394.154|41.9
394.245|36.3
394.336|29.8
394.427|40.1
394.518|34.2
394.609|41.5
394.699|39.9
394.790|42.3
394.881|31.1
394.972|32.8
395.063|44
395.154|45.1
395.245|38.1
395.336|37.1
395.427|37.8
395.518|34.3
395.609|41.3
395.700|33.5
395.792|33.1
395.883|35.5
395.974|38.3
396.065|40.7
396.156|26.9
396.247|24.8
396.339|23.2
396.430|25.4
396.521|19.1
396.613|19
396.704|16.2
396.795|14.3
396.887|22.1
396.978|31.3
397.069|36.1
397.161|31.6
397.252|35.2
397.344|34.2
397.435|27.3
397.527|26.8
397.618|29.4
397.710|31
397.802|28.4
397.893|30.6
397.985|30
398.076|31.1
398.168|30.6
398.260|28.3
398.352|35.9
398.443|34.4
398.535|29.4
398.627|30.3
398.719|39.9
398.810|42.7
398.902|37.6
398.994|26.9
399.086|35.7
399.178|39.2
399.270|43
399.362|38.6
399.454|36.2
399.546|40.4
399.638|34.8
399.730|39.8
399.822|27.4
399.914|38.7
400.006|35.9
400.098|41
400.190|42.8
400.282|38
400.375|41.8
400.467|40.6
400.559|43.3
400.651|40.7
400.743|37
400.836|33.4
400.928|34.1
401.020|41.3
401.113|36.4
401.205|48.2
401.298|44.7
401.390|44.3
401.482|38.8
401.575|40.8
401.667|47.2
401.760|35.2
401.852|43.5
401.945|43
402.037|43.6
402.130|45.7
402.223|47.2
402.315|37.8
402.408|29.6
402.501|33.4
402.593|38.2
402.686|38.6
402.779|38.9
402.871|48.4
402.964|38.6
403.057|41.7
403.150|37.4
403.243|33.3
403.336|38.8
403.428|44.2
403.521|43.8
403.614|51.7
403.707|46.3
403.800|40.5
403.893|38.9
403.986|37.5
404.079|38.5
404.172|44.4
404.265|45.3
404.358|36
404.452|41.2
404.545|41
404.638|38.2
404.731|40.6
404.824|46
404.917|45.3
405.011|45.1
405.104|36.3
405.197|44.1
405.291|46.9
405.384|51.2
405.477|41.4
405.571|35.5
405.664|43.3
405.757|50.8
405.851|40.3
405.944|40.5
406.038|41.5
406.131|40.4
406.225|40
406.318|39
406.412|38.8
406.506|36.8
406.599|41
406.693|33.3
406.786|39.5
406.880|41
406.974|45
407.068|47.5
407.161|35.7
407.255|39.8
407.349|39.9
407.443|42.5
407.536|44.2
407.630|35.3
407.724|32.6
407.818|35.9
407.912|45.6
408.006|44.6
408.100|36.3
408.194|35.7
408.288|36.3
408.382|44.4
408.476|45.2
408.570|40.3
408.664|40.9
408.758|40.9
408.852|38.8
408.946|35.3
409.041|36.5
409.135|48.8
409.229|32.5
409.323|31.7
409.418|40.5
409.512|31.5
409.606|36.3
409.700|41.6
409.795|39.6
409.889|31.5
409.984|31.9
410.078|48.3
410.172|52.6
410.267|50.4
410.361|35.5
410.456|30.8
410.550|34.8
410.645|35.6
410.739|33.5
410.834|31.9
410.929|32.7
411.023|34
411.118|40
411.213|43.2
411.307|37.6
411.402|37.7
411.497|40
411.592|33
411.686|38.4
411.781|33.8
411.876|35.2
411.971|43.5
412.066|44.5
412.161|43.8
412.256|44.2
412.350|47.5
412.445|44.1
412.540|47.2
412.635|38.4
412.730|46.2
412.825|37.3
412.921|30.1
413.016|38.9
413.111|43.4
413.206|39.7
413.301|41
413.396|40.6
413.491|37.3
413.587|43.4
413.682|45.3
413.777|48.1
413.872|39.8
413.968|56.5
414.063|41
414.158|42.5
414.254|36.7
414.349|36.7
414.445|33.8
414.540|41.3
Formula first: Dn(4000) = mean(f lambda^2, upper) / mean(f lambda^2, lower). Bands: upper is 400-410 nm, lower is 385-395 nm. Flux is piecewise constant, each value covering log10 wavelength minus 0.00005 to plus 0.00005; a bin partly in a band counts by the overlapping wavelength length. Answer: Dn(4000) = 1.3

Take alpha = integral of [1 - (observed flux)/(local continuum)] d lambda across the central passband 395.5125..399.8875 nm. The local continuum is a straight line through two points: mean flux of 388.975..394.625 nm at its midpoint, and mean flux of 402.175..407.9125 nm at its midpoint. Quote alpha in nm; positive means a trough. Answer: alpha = 0.58 nm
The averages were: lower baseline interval 33.1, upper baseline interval 40.8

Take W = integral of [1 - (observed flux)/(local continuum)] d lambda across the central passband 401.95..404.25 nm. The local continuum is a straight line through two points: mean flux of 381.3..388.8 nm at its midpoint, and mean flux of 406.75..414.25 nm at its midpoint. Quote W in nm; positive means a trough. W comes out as -0.19 nm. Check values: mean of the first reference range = 32.5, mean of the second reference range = 39.8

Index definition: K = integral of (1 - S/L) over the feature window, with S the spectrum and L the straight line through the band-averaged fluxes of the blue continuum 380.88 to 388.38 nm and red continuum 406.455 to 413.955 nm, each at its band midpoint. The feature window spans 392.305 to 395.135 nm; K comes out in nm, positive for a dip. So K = 0.238 nm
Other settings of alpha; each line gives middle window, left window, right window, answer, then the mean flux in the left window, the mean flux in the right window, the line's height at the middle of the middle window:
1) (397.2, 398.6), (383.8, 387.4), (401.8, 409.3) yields 0.287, 35.6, 40.8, 38.8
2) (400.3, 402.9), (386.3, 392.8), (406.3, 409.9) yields -0.223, 33.9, 39.1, 37.3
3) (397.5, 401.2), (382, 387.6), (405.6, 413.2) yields 0.095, 32.7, 39.5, 36.7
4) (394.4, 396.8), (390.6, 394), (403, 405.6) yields 0.142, 32.9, 41.8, 35.4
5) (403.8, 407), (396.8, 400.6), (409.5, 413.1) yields -0.387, 34.4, 39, 36.8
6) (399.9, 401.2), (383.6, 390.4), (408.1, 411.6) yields -0.104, 33.6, 38.2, 36.3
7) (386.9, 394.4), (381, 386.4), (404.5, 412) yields 0.335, 32.2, 39.5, 34.3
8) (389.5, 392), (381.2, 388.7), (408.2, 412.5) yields -0.126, 32.7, 38.9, 34.1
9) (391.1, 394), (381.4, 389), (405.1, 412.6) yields 0.194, 32.5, 39.8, 34.8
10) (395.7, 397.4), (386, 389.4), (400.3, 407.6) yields 0.412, 32.9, 41.1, 37.4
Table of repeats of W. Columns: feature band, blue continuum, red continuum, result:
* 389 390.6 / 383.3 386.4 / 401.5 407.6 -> 0.13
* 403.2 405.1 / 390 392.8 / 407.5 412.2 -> -0.20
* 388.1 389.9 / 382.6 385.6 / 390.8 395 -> 0.13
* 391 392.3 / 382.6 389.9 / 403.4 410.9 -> -0.09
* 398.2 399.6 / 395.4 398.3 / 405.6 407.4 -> -0.17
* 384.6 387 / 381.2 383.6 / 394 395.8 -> -0.48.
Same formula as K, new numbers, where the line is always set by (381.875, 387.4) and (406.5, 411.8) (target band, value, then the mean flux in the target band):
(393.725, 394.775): -0.009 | 35.3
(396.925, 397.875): 0.126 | 31.1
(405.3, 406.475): -0.128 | 42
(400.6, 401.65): -0.100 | 40.2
